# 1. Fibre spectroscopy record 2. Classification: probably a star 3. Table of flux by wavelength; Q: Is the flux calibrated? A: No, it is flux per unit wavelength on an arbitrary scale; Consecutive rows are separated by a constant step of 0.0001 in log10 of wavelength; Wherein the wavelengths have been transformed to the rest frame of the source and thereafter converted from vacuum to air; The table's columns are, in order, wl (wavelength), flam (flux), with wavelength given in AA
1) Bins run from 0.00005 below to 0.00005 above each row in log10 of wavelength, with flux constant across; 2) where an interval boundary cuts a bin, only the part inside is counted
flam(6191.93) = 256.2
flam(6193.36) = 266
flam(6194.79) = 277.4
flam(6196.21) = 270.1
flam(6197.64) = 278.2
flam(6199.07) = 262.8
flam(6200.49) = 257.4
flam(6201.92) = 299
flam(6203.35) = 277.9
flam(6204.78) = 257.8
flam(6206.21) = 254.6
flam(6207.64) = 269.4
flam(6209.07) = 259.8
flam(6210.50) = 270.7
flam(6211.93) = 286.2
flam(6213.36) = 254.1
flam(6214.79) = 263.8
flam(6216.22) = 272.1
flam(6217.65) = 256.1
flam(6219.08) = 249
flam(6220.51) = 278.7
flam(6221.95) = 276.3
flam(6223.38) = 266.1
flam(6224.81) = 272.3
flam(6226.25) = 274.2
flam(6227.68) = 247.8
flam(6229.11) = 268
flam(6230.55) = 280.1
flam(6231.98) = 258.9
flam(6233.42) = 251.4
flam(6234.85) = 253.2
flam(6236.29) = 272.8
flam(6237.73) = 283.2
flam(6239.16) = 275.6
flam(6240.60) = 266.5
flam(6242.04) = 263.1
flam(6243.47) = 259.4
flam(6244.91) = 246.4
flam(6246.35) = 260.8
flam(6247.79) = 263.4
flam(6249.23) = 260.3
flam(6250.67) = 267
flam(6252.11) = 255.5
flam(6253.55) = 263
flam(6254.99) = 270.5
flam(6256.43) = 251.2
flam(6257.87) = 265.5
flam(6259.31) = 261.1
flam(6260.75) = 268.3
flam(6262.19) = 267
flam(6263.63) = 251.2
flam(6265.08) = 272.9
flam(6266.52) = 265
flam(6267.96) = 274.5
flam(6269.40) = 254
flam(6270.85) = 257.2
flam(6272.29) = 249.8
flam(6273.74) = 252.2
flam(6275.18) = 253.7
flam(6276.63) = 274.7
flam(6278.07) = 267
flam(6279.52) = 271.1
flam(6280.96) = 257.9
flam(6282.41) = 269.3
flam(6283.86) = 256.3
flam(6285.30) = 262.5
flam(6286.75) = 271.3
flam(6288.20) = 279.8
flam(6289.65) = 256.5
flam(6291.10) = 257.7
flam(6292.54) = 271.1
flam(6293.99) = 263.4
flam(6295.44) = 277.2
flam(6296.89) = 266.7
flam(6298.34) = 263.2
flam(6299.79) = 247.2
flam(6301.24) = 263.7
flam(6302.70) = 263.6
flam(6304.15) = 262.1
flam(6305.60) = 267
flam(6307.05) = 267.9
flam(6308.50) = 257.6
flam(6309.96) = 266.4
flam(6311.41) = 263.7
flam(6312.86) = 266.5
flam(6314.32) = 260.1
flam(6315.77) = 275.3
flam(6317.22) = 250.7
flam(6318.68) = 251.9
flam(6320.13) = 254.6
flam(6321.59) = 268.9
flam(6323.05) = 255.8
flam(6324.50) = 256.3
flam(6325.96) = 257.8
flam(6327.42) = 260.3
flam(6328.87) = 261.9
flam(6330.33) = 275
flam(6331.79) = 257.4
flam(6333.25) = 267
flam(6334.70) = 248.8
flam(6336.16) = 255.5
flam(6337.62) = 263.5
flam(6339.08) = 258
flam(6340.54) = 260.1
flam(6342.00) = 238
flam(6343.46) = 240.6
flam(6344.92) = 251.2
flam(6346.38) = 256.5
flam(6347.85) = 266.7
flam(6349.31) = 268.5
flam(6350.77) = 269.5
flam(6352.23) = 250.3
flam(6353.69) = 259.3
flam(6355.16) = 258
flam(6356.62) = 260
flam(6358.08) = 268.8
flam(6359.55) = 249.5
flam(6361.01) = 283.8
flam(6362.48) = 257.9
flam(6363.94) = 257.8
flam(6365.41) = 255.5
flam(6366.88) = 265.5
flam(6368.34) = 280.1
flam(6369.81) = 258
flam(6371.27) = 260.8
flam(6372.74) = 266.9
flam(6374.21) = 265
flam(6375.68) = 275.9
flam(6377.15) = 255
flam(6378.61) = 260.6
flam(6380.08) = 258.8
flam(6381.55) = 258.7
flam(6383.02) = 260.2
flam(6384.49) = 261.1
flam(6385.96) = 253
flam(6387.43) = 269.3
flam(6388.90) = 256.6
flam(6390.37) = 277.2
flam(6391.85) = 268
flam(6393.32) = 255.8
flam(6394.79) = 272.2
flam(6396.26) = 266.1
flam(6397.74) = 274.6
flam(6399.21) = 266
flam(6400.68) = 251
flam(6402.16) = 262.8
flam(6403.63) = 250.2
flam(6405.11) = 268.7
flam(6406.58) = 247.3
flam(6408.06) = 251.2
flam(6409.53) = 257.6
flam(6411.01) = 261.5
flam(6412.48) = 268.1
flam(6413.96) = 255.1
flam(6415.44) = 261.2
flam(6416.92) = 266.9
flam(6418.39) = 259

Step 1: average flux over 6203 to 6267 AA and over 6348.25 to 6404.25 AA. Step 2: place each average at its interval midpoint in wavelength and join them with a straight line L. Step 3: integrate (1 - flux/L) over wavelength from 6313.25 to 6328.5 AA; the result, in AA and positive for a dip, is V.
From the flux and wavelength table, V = 0.2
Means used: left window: 265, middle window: 259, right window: 263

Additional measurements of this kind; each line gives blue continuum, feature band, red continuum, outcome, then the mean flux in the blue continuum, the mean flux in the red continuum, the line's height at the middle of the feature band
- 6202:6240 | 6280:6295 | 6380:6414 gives 0.0 AA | 267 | 261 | 265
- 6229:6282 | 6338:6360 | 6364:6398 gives 0.5 AA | 263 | 264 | 264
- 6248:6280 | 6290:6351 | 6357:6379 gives 0.6 AA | 262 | 264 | 263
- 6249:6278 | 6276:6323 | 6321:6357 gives -0.7 AA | 262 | 259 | 260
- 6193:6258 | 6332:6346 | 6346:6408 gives 0.5 AA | 266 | 262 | 263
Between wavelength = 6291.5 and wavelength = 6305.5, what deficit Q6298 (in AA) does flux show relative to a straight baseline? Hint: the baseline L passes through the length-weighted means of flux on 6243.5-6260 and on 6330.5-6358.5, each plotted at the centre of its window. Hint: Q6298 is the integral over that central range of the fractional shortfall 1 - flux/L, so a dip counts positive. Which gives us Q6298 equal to -0.3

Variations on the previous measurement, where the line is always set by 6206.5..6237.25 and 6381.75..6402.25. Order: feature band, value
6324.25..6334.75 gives 0.1 AA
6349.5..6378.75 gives 0.1 AA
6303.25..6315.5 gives 0.0 AA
